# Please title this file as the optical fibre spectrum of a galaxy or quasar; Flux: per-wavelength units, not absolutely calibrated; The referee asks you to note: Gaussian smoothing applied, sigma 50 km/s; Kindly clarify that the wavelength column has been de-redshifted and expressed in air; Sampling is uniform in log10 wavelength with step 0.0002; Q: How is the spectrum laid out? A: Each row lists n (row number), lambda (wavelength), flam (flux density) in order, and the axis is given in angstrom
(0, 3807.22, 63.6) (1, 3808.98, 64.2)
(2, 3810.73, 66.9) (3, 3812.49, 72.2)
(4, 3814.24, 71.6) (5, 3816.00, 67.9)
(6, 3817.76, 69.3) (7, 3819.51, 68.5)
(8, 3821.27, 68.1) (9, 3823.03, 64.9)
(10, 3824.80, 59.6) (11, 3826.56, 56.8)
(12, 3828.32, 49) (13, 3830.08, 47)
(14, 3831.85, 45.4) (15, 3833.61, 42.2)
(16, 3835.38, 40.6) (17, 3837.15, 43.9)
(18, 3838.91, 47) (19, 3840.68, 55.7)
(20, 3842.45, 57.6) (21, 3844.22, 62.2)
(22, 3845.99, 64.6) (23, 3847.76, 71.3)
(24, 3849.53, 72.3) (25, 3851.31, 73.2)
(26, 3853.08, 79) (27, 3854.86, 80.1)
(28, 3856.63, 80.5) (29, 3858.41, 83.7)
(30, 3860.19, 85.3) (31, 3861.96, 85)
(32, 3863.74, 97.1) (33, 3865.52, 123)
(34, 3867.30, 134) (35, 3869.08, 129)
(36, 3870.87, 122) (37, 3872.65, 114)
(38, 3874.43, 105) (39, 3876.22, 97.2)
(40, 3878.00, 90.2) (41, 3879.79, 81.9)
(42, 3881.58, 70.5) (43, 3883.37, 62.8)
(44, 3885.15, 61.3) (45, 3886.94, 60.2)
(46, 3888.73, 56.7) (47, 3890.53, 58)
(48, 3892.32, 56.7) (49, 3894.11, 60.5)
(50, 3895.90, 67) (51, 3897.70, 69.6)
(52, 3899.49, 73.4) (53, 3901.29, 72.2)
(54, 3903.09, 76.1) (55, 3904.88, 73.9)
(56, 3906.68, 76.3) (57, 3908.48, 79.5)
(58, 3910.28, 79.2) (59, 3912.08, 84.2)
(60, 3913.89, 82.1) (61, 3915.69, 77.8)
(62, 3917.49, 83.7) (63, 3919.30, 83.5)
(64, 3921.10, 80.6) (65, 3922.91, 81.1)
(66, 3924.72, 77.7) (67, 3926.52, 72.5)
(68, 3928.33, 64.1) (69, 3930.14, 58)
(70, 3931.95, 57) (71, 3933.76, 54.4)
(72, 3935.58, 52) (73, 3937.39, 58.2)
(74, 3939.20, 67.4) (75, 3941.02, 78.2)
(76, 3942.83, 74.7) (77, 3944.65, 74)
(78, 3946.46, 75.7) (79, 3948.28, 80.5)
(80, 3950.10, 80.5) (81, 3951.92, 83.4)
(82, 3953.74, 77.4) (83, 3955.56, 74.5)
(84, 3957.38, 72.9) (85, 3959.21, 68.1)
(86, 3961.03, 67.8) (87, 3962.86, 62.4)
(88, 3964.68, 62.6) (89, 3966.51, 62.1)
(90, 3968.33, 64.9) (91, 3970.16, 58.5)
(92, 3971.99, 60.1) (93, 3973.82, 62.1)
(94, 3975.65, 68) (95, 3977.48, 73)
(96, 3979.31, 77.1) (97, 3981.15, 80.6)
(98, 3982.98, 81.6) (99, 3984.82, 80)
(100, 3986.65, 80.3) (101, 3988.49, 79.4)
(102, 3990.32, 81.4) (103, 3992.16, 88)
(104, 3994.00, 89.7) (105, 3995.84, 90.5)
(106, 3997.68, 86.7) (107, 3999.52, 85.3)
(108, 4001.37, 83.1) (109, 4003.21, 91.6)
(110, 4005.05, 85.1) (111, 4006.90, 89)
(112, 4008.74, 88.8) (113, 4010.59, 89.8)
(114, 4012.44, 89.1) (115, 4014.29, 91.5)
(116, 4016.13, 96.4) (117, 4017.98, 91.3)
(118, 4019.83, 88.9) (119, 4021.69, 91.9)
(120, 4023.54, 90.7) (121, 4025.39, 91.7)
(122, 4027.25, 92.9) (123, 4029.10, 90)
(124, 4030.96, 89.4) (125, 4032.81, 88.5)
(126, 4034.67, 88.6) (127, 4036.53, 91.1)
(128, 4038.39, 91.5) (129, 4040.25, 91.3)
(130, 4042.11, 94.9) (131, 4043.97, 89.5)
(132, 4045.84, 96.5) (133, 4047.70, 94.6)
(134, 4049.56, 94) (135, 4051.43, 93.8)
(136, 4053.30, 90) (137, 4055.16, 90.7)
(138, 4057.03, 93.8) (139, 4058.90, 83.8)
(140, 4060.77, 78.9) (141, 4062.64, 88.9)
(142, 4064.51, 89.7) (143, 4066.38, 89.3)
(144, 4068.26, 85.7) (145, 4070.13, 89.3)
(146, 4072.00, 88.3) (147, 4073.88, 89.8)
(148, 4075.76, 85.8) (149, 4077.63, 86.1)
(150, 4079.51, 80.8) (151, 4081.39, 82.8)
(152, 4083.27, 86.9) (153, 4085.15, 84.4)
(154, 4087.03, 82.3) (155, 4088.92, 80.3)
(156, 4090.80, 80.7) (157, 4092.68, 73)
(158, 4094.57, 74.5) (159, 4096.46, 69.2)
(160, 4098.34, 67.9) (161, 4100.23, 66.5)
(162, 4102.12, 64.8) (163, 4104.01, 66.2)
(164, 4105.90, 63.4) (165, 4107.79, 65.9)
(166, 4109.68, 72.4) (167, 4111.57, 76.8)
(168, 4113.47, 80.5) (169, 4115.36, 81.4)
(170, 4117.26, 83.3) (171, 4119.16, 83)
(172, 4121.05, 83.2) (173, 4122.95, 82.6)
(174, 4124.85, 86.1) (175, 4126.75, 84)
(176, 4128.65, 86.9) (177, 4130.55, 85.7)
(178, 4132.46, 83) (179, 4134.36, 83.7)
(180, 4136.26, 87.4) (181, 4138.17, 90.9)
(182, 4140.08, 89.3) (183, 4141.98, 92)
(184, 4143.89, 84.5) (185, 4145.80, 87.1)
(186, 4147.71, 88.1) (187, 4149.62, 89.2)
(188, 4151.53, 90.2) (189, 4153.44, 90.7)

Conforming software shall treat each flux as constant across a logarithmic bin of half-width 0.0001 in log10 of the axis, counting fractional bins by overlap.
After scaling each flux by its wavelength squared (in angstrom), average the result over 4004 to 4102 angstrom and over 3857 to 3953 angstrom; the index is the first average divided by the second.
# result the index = 1.2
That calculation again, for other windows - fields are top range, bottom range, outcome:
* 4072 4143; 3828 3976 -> 1.22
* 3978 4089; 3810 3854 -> 1.61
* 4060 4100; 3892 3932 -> 1.21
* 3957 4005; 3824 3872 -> 1.09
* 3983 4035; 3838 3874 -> 1.10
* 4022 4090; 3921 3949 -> 1.37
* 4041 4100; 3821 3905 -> 1.29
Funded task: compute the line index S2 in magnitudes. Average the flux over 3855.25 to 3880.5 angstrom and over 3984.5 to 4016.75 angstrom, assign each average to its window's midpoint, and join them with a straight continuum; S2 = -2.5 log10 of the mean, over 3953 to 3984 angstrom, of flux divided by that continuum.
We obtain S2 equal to 0.295 mag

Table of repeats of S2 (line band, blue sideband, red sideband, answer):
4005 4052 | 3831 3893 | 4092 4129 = -0.20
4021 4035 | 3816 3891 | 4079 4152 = -0.16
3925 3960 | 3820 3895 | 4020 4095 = 0.15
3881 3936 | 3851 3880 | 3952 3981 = 0.22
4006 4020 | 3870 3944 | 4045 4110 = -0.15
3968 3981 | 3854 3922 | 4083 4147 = 0.21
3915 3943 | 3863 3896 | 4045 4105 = 0.23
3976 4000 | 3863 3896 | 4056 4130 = 0.02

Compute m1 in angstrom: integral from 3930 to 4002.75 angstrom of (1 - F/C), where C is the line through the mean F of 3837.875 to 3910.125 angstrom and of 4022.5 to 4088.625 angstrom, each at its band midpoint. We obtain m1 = 9.56 angstrom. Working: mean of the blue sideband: 79.1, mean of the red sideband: 88.9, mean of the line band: 73.1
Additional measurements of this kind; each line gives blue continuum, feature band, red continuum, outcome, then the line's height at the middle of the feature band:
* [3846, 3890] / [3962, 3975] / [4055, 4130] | 3.5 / 84.4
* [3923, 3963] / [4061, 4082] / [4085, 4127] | -3.4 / 74.7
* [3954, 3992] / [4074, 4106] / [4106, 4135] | 0.7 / 78.8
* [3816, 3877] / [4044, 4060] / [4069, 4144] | -2.5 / 79.6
